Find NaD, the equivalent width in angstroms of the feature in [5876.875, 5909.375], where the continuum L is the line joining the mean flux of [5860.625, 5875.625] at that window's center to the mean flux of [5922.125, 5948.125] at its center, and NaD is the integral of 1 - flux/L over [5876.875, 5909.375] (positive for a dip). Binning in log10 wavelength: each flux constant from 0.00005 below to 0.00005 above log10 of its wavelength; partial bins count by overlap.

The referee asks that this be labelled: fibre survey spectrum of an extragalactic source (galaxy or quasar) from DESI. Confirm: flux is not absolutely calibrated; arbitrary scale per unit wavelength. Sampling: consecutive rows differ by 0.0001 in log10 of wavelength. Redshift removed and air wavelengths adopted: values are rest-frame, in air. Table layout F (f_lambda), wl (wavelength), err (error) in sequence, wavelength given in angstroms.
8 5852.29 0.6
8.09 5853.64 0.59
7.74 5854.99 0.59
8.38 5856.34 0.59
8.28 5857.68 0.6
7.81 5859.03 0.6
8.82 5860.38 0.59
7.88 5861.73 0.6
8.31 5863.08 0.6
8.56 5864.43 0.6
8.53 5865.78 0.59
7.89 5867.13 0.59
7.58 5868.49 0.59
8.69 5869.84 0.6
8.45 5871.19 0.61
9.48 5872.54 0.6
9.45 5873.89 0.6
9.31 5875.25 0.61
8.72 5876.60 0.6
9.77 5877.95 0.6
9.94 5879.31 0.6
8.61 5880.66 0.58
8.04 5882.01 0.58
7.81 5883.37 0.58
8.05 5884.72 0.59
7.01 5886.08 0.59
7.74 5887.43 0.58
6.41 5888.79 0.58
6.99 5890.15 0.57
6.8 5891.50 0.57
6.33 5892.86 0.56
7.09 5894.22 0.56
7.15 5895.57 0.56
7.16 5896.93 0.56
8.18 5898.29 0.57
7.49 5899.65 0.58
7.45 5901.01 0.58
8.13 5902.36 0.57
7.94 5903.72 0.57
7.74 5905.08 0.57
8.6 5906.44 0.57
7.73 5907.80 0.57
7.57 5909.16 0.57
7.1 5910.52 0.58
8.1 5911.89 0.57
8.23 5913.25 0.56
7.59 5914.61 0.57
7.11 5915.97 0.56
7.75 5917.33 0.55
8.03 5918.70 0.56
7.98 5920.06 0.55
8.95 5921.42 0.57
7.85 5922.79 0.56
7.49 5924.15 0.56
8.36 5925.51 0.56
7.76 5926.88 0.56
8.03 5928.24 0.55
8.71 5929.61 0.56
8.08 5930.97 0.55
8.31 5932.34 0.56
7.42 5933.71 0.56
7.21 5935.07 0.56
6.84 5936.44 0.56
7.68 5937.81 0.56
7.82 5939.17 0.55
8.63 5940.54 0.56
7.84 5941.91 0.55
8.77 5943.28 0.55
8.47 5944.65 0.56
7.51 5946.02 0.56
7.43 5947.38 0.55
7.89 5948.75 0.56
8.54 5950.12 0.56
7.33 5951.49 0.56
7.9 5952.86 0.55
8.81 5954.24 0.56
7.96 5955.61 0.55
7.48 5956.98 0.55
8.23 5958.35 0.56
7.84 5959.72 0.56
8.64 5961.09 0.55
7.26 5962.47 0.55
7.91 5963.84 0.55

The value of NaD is 2.2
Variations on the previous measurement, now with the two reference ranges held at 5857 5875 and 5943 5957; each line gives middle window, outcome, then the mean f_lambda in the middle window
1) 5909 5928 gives 0.7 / 7.86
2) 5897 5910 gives 0.7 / 7.83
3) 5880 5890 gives 0.9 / 7.63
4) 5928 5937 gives 0.3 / 7.8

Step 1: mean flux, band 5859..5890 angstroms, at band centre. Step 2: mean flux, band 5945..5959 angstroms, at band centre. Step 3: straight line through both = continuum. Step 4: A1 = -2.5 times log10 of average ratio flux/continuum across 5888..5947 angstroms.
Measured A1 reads 0.05 mag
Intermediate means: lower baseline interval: 8.37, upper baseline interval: 7.92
